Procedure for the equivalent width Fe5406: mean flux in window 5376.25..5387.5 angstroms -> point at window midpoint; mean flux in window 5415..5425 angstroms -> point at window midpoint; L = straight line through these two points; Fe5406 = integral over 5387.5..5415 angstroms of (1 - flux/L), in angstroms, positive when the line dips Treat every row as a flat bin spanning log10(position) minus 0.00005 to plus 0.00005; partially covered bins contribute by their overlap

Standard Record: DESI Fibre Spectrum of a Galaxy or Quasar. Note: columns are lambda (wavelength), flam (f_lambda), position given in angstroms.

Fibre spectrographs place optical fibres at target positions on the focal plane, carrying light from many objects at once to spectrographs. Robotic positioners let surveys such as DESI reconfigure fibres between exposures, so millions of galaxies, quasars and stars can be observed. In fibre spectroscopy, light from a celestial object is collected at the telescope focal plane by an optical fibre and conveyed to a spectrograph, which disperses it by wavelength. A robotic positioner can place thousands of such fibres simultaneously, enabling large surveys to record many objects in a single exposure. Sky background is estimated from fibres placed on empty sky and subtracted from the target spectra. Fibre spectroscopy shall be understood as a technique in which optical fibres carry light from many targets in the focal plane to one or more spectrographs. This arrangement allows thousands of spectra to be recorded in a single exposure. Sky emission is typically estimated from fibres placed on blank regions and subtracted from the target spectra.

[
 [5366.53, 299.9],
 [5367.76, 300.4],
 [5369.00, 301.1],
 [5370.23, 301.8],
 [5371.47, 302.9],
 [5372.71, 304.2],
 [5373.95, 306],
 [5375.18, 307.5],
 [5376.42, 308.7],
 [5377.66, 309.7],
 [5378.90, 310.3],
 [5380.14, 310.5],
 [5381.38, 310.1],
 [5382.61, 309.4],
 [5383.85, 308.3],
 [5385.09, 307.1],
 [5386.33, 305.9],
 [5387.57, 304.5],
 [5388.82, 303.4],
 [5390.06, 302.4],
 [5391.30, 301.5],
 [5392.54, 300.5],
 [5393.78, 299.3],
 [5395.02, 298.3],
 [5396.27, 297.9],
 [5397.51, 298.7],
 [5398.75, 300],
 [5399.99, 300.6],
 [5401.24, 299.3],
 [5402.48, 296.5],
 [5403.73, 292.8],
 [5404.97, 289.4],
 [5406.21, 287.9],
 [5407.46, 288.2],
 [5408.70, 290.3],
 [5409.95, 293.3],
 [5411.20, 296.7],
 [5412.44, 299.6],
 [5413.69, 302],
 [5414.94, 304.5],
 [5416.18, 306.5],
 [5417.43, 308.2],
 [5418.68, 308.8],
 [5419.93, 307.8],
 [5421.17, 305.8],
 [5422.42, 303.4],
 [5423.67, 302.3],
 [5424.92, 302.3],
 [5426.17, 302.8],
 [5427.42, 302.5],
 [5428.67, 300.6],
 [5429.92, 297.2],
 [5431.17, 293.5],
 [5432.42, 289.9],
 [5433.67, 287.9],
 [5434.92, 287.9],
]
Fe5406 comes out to 0.9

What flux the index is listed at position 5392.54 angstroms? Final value 300.5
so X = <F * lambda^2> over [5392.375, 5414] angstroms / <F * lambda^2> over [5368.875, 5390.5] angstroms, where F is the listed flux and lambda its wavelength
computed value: 0.97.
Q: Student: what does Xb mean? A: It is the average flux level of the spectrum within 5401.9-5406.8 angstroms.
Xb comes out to 292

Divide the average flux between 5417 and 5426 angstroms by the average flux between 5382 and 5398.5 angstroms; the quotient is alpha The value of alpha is 1.01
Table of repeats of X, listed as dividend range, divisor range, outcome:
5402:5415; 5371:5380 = 0.97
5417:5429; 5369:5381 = 1.01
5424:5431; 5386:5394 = 1.01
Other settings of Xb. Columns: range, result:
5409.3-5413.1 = 296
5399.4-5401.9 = 300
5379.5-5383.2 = 311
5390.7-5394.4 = 301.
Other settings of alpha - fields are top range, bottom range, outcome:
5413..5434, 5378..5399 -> 0.99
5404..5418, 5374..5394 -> 0.97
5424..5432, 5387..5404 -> 1.00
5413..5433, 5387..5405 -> 1.01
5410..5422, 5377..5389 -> 0.99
